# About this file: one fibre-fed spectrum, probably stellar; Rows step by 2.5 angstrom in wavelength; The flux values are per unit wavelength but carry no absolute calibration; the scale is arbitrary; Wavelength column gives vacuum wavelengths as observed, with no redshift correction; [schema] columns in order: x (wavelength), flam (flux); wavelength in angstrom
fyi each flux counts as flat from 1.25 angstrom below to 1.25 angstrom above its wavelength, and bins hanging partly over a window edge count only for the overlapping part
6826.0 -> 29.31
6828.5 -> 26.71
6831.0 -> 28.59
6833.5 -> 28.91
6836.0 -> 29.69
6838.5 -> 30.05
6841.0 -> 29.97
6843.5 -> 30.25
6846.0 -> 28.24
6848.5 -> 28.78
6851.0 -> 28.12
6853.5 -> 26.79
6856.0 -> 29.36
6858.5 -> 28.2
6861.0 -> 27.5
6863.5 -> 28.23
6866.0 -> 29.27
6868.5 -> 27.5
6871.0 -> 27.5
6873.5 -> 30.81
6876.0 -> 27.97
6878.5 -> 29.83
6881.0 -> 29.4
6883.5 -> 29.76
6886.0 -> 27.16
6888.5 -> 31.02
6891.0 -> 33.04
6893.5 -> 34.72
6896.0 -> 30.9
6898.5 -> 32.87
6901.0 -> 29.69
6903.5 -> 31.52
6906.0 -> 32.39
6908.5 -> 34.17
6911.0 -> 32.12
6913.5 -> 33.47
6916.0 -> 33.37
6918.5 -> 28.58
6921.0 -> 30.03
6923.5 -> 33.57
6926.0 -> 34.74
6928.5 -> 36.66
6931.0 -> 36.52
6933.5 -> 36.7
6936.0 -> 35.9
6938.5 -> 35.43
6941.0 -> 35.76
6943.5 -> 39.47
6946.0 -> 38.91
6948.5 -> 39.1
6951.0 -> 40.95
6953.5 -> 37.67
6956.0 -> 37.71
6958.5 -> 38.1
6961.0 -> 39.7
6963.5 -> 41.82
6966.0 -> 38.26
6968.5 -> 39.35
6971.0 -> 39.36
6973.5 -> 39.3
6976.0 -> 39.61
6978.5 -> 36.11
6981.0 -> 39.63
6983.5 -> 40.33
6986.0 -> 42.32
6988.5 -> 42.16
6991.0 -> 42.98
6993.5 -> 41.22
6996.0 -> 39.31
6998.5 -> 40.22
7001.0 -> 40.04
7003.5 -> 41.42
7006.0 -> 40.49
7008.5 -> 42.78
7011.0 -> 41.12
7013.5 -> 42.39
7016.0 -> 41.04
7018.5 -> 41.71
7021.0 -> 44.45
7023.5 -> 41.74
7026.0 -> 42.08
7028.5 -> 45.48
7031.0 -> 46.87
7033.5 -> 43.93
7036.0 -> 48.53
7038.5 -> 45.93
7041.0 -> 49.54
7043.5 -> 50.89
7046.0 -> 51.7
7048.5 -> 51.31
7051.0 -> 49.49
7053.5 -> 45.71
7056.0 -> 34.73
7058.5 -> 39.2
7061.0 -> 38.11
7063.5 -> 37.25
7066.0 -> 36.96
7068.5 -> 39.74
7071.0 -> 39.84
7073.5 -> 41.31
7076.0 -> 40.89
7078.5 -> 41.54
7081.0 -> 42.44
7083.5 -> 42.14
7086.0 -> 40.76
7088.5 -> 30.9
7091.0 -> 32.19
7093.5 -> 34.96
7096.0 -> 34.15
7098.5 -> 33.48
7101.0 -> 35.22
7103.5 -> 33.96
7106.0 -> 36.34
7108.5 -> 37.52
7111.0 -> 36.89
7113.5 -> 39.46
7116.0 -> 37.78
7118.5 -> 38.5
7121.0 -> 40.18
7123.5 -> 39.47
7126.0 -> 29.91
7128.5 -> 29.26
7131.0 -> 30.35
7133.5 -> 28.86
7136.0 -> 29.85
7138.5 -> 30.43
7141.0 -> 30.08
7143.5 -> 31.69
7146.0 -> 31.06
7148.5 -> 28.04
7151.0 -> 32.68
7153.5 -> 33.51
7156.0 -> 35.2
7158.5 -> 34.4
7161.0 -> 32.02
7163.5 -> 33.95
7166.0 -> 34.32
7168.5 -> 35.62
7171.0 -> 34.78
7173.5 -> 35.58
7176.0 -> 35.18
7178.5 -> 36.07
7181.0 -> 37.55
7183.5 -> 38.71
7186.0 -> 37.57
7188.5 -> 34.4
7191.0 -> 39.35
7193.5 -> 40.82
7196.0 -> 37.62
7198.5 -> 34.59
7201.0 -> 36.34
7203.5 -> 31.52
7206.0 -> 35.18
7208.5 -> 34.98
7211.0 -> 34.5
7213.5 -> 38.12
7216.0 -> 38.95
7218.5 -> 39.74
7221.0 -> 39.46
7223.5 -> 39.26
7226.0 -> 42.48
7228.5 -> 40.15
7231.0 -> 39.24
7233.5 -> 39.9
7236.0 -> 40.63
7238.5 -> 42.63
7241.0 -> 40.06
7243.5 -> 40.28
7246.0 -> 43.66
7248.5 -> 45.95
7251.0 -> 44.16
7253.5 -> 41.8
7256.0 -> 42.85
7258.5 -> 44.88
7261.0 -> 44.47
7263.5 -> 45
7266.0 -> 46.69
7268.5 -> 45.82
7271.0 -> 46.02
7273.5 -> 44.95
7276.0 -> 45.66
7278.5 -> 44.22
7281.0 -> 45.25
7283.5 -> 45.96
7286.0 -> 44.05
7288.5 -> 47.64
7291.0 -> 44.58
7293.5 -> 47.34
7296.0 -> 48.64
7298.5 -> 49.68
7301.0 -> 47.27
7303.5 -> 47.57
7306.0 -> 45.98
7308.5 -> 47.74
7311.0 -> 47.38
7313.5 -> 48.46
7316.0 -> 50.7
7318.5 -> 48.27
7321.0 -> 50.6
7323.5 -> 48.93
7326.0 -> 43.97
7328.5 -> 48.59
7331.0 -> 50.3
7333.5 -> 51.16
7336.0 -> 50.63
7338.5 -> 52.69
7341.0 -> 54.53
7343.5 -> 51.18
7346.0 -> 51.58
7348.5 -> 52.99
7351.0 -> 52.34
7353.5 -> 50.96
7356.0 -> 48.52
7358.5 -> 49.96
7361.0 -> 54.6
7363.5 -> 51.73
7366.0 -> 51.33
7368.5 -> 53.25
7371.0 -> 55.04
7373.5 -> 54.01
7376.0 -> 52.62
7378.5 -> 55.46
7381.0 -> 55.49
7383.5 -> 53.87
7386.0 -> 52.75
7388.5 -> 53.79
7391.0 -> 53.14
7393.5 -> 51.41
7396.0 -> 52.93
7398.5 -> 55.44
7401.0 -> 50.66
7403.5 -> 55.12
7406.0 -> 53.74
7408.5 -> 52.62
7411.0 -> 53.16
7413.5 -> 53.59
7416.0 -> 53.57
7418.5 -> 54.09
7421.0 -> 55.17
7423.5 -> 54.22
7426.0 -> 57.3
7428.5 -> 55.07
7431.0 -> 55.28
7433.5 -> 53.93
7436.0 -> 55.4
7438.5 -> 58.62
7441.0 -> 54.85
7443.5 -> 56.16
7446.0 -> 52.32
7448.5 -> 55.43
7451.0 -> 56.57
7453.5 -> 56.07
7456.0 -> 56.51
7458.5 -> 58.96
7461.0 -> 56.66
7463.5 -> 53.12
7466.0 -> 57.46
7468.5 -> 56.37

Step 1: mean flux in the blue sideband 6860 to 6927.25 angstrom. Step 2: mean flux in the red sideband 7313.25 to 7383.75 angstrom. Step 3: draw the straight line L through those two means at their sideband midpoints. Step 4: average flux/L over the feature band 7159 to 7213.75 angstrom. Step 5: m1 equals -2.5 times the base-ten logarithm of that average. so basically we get 0.23 mag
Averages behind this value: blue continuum 30.8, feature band 35.8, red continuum 51.5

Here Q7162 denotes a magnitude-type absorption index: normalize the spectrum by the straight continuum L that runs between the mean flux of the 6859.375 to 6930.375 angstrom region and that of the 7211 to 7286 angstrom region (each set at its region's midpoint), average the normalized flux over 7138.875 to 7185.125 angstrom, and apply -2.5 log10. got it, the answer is 0.174 mag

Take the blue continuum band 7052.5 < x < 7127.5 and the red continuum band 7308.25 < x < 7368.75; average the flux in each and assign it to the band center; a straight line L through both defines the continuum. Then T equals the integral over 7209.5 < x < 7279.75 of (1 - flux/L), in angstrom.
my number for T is 5.4 angstrom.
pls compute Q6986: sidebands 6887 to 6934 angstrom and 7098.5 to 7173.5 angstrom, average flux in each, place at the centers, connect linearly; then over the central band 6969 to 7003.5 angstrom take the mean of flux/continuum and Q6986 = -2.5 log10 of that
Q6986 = -0.21 mag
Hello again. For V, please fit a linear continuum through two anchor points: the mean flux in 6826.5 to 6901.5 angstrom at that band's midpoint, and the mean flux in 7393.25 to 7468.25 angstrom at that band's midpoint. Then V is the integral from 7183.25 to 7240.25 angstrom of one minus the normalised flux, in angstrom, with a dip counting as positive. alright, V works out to 8.8 angstrom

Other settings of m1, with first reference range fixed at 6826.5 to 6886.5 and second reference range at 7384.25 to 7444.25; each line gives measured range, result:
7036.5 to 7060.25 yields -0.23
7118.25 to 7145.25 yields 0.26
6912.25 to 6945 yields -0.09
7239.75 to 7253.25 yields 0.09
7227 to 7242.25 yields 0.14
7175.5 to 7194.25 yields 0.17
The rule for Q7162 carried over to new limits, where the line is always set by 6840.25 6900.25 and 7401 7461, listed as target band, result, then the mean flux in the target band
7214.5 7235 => 0.15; 39.9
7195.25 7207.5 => 0.26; 34.9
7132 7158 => 0.32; 31.2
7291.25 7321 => 0.03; 48.1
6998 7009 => -0.15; 40.9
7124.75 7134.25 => 0.36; 29.6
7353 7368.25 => 0.01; 51.3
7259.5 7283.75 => 0.06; 45.4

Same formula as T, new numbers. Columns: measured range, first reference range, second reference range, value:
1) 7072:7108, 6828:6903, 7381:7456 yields 2.1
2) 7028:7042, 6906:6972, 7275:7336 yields -2.7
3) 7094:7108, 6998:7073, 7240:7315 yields 2.9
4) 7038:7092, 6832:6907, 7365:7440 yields -4.8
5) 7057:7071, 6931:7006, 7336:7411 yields 1.4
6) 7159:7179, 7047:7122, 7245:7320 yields 3.5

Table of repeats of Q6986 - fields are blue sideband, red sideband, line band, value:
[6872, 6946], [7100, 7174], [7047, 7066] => -0.25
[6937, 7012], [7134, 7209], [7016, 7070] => -0.16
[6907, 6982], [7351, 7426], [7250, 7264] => 0.11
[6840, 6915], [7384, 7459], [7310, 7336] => 0.03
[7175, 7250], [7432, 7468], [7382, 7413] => -0.03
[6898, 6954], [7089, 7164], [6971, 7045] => -0.23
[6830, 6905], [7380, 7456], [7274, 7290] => 0.07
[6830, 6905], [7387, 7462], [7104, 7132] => 0.14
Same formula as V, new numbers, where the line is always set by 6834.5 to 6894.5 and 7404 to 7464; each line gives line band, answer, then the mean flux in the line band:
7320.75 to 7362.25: 0.1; 50.8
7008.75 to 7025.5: -2.7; 42.1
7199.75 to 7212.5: 2.9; 34.6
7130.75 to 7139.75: 2.5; 29.8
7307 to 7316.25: 0.2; 48.3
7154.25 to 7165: 2.2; 33.9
